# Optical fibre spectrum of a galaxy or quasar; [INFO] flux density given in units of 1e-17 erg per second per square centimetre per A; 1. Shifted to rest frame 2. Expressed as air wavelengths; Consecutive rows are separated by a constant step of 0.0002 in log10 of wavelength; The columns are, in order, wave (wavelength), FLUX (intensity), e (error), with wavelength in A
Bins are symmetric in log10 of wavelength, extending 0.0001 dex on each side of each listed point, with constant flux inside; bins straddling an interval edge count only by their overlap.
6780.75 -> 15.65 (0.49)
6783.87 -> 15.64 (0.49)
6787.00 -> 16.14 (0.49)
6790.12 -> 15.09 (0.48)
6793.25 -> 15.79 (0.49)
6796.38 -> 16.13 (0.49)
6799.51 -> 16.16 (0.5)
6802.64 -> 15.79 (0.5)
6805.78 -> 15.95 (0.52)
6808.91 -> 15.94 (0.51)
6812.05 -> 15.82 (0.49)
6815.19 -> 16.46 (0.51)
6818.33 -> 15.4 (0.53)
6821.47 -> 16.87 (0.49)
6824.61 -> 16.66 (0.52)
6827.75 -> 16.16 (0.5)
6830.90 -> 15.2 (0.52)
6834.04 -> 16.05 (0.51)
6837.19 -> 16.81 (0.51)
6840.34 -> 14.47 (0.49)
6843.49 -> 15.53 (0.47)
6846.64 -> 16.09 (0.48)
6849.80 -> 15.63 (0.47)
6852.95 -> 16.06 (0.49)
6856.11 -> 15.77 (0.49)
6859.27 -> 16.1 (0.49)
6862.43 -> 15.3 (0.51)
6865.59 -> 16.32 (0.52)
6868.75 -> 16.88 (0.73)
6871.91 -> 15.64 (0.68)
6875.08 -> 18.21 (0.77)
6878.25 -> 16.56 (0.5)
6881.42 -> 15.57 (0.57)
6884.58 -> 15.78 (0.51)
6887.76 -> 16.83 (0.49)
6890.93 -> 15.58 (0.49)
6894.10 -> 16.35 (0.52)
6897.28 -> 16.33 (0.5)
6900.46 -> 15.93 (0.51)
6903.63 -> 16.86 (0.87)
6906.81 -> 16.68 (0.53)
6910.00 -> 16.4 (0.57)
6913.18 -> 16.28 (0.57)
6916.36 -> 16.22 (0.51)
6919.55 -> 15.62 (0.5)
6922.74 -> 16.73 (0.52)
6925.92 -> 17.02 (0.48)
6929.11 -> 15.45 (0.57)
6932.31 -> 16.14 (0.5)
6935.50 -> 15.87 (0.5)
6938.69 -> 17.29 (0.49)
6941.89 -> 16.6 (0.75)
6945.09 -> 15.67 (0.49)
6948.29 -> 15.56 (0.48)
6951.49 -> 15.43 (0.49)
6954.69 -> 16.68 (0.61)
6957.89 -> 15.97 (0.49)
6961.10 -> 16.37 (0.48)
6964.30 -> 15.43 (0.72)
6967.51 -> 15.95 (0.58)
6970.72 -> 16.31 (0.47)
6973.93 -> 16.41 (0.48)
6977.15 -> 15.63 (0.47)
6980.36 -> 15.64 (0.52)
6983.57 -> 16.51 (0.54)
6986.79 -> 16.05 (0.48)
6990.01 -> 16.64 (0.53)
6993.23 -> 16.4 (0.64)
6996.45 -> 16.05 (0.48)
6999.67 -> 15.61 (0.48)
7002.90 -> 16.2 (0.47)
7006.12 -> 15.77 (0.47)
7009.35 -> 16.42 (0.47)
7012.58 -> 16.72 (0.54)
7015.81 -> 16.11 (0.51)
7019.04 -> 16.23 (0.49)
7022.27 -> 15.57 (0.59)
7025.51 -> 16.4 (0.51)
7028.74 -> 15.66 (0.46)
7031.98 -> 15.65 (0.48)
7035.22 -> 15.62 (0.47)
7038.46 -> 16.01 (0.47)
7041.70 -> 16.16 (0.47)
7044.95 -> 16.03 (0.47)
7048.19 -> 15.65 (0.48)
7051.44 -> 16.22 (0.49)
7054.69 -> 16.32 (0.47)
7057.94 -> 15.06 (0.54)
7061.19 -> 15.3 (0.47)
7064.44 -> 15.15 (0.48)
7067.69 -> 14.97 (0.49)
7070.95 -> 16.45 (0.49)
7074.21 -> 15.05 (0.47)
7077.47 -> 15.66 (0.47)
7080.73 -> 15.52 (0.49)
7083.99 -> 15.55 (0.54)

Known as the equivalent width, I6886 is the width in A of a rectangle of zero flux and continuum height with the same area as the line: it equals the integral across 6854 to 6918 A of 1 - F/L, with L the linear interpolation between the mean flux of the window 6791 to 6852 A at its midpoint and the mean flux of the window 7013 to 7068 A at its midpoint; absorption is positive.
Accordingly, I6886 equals -1.53 A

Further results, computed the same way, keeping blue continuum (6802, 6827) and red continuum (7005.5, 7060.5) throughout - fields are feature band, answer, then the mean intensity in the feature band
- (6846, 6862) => 0.2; 15.9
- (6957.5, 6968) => 0.1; 15.9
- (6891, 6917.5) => -0.5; 16.3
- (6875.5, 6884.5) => -0.1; 16.3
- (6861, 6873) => 0.0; 16.1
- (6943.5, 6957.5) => 0.2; 15.9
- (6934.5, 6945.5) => -0.3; 16.5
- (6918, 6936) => -0.1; 16.2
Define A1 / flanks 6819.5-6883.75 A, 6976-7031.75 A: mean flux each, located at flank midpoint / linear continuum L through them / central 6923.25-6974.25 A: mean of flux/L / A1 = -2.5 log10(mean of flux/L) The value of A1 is 0.00 mag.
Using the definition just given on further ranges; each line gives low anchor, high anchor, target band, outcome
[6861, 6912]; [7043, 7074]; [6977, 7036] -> -0.014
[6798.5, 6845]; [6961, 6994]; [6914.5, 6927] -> -0.022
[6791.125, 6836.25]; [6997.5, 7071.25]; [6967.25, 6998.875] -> -0.017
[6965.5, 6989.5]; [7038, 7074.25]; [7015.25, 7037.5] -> -0.002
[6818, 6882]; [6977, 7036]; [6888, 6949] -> -0.013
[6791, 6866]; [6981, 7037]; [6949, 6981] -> 0.004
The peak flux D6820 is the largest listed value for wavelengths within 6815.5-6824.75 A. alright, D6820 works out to 16.87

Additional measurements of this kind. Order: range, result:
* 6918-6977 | 17.29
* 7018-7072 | 16.45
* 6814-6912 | 18.21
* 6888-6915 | 16.86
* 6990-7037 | 16.72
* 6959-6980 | 16.41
